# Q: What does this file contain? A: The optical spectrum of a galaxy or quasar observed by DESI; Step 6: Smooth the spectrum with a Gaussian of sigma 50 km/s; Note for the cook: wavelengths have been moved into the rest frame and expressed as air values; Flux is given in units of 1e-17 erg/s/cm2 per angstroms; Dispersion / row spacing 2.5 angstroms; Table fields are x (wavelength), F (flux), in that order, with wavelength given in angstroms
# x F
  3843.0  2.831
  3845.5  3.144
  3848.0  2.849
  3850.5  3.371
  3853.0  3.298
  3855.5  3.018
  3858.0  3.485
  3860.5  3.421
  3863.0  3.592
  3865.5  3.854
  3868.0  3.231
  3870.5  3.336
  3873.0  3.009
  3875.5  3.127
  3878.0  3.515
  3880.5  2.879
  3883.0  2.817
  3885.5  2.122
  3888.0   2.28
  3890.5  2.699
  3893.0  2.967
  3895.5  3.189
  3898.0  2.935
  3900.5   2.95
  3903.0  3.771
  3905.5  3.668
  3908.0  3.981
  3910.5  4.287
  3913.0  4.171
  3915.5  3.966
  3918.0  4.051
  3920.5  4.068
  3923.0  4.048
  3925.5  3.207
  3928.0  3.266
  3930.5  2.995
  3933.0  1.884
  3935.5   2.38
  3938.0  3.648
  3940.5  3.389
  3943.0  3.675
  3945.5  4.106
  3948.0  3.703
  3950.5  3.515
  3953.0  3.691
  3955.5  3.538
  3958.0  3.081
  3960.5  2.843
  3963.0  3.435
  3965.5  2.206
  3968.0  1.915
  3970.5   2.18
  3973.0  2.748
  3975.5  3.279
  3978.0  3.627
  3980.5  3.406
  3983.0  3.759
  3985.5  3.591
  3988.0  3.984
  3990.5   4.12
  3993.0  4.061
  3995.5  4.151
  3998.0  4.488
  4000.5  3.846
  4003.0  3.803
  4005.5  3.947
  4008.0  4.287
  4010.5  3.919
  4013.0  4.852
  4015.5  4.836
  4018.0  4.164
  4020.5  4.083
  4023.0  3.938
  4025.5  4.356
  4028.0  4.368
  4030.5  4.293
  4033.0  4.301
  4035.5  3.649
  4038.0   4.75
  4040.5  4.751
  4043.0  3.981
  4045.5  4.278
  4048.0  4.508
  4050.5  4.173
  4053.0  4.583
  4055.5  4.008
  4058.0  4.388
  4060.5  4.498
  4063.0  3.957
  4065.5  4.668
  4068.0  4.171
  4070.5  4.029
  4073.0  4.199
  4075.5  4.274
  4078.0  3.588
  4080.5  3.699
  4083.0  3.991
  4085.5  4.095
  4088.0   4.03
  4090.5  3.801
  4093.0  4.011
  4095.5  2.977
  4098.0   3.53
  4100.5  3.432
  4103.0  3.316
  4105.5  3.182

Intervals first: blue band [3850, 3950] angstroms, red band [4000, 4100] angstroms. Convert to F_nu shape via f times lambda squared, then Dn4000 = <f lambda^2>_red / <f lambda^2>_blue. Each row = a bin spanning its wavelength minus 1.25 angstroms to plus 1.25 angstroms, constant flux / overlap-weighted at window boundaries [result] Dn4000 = 1.3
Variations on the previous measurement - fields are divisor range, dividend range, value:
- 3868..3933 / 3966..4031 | 1.22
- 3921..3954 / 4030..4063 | 1.35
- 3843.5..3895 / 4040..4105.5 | 1.43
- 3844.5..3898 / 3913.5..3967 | 1.13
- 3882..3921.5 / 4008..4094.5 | 1.34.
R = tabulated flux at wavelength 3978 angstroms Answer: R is 3.627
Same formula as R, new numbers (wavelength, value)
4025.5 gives 4.356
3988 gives 3.984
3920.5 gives 4.068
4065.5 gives 4.668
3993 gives 4.061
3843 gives 2.831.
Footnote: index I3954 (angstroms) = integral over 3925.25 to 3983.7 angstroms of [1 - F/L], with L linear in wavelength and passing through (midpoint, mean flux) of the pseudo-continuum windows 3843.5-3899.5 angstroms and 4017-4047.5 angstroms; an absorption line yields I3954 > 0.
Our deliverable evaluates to 8.7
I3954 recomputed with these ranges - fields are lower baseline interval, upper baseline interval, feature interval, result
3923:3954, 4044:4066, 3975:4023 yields -2.2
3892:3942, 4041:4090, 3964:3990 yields 4.4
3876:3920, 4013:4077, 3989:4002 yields -0.5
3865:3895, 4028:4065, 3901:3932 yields -4.7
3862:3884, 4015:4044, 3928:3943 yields 2.9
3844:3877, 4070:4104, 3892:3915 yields -1.3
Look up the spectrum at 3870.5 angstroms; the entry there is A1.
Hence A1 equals 3.336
